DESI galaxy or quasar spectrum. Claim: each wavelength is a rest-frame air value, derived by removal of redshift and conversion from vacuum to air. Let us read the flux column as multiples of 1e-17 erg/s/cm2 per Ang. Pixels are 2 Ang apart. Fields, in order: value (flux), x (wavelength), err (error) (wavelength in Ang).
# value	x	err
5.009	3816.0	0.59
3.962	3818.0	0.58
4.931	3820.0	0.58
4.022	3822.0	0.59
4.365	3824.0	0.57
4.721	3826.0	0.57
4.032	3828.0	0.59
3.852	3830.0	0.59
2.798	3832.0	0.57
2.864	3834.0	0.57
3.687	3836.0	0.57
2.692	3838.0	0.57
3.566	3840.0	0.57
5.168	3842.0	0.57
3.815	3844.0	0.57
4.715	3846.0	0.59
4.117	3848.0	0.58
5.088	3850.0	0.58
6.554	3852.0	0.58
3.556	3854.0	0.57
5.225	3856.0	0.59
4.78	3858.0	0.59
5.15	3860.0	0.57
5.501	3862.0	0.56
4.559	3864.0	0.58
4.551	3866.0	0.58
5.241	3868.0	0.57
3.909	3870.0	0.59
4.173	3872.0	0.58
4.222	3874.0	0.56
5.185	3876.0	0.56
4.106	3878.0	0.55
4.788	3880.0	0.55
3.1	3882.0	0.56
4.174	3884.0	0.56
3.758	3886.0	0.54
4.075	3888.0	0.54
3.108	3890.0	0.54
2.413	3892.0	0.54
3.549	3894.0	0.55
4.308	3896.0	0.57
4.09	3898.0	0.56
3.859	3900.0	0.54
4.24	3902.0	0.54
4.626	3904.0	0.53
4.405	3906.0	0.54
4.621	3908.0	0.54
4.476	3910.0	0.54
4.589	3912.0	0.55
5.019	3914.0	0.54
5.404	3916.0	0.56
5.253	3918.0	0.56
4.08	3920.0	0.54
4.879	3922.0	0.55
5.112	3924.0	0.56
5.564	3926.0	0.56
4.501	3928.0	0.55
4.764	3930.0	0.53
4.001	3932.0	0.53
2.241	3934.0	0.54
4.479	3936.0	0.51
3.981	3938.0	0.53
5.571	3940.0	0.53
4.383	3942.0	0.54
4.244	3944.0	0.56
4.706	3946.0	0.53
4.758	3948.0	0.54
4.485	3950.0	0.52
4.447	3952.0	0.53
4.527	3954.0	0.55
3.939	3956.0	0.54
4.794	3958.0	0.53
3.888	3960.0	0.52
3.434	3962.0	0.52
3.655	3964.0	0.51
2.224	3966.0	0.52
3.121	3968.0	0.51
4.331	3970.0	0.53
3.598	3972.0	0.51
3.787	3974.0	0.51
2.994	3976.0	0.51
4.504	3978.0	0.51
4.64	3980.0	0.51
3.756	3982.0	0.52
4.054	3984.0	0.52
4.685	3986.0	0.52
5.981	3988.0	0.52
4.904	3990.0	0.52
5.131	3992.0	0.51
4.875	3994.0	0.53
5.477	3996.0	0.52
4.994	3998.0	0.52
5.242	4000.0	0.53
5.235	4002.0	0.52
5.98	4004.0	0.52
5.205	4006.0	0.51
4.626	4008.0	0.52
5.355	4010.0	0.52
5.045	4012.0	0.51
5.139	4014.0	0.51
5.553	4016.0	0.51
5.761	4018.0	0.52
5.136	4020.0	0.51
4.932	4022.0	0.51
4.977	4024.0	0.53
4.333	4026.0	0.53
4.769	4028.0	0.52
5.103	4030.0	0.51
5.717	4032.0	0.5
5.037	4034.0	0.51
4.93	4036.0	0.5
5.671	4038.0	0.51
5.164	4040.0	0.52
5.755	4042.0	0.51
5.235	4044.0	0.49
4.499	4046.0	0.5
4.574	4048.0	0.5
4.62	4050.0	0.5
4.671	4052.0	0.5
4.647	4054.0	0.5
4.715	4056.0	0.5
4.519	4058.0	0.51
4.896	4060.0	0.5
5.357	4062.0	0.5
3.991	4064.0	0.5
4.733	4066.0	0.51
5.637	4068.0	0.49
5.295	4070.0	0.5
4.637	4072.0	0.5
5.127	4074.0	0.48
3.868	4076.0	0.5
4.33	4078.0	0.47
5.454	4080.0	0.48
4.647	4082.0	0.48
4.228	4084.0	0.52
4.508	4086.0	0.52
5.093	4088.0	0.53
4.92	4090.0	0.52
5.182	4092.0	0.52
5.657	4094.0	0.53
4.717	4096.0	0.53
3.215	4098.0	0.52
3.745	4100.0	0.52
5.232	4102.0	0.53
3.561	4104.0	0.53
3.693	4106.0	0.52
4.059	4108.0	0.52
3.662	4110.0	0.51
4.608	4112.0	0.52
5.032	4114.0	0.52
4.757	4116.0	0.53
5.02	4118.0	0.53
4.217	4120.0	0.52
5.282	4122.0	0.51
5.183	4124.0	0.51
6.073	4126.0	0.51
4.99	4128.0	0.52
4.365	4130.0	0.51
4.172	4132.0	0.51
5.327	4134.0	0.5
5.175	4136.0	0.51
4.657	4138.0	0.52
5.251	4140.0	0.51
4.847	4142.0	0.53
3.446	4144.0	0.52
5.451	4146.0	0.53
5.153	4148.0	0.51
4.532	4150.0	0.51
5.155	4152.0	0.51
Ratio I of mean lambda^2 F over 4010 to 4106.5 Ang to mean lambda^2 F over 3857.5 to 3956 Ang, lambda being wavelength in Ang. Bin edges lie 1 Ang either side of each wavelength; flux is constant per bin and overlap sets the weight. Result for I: 1.2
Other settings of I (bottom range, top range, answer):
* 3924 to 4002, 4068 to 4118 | 1.12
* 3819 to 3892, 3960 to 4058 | 1.20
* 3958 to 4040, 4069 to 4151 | 1.05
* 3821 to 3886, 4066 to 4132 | 1.23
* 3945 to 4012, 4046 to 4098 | 1.11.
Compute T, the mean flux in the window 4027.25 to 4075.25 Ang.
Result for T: 4.97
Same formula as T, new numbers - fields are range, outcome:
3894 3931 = 4.63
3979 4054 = 5.04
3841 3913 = 4.38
